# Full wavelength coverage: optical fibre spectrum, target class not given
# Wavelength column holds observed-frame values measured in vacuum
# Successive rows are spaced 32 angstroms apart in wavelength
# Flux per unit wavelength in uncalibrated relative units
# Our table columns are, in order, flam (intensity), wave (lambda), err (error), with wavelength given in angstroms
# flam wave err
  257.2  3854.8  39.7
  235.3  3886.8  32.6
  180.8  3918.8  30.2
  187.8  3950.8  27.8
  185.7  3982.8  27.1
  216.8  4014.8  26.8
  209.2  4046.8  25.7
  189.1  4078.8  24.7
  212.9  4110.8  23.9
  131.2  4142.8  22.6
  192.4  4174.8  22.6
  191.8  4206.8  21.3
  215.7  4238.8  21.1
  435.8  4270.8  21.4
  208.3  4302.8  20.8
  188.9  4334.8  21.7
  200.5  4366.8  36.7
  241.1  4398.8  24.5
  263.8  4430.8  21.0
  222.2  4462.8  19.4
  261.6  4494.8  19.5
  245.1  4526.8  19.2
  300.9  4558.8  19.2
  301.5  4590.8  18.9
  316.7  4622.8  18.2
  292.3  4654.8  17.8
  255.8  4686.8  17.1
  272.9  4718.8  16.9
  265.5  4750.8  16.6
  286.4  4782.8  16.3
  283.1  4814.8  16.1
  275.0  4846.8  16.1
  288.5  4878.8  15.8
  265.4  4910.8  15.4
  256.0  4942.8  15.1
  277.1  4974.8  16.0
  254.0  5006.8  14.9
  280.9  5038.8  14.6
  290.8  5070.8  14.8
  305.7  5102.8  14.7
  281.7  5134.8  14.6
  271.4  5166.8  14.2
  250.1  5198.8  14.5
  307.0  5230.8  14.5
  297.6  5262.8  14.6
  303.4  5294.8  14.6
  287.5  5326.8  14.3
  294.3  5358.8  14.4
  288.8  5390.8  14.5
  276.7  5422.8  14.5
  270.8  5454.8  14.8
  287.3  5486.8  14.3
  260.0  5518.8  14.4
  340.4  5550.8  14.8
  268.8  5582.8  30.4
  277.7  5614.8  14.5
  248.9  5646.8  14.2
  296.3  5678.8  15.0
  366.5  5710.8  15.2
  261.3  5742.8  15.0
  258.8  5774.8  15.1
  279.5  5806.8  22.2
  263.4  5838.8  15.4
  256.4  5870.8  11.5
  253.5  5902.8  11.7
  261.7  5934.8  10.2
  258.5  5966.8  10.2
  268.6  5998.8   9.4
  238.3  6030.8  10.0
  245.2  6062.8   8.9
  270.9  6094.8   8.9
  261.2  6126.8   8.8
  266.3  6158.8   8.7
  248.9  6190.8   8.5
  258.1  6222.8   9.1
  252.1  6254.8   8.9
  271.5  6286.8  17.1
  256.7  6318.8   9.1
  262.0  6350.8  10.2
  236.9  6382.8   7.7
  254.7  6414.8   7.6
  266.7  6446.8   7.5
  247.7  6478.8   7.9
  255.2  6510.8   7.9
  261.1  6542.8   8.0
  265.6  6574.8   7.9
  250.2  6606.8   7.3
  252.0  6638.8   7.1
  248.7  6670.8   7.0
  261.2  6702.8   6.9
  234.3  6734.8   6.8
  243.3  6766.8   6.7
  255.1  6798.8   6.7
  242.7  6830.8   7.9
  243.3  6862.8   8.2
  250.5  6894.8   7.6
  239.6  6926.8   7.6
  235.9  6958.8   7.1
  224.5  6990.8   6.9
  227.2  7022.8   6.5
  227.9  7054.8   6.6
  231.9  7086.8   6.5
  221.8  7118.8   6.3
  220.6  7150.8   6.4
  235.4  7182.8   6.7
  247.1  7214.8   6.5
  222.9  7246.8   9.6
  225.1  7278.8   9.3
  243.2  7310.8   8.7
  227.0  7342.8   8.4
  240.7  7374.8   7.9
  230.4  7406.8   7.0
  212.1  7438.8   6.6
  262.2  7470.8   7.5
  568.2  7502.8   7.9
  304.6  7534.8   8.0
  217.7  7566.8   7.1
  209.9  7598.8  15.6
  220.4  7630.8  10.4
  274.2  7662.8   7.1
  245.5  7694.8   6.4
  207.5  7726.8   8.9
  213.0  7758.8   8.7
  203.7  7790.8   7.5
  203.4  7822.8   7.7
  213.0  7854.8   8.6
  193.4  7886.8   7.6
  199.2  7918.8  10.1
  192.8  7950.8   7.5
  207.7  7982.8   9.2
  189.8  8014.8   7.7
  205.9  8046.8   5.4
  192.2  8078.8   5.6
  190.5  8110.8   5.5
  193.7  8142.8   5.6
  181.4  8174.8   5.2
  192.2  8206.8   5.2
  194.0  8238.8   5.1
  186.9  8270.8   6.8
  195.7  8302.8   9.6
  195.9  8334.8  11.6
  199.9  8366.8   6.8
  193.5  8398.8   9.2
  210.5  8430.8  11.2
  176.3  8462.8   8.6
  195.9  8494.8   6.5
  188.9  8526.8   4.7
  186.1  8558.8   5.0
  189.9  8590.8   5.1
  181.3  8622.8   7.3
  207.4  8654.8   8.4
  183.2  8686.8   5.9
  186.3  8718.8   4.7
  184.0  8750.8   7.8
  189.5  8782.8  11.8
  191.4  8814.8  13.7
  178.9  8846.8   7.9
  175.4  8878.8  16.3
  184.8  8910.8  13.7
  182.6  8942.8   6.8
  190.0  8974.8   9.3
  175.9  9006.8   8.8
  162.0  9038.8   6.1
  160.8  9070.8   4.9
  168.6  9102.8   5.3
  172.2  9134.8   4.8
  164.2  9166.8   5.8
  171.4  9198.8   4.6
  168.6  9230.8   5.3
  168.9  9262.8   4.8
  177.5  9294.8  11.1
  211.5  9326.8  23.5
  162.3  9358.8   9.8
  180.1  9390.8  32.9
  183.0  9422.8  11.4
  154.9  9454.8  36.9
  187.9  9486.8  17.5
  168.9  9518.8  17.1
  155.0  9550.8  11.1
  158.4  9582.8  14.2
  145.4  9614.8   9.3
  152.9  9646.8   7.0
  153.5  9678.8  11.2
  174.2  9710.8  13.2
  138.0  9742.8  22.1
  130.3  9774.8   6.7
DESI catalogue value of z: 0.14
